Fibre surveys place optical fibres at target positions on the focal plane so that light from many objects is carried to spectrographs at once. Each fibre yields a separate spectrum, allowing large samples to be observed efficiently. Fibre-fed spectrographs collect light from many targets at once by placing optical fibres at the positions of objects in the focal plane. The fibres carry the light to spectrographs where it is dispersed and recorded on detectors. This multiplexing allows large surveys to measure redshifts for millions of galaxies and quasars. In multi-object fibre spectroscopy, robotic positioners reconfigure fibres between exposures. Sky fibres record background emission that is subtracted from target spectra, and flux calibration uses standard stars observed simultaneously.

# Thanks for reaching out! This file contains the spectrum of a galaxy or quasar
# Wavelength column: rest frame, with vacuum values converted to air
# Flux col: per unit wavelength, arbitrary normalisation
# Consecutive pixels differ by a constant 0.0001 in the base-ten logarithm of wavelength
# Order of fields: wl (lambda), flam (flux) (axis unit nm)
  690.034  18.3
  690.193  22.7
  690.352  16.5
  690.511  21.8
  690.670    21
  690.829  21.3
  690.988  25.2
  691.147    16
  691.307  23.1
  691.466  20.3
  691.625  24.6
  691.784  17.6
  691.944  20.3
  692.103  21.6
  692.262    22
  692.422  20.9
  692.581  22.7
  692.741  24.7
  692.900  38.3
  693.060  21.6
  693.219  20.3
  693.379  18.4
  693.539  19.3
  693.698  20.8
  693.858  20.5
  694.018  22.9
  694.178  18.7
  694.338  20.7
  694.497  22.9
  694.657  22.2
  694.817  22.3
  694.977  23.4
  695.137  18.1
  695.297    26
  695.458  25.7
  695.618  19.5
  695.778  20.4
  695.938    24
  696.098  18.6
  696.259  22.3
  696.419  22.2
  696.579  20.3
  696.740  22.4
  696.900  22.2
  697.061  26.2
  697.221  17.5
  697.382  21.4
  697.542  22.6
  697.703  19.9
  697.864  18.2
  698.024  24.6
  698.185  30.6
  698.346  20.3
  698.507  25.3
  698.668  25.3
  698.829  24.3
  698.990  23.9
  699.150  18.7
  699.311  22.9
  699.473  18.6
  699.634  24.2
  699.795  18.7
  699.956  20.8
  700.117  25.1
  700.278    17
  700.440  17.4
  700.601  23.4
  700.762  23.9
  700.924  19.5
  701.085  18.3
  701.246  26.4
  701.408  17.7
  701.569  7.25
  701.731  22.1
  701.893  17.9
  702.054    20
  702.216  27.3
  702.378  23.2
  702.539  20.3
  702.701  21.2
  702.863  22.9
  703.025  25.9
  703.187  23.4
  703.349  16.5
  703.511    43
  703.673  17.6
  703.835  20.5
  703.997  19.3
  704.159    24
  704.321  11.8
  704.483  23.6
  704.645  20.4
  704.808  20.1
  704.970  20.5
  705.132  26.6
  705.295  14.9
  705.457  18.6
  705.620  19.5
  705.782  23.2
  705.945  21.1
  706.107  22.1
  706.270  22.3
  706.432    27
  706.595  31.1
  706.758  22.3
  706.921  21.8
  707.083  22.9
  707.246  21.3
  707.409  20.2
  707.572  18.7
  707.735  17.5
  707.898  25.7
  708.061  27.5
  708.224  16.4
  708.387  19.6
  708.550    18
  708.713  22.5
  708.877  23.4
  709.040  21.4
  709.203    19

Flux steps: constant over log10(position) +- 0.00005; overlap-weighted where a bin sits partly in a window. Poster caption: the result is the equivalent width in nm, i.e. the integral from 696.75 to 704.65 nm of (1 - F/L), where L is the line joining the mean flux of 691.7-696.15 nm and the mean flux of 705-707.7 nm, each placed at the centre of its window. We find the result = 0.096 nm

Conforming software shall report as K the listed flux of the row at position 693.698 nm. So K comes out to 20.8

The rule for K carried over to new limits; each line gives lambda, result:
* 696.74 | 22.4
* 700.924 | 19.5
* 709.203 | 19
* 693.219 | 20.3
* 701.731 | 22.1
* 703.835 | 20.5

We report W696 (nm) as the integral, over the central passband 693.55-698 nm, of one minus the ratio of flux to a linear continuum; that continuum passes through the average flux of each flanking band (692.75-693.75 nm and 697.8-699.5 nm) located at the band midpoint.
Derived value 0.32 nm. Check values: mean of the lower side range 23.3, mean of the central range 21.6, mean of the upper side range 23.2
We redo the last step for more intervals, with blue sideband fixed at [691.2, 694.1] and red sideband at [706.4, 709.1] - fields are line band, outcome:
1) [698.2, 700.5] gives 0.02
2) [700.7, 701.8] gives 0.15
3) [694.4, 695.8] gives -0.01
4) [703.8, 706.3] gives 0.18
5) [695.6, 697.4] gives 0.05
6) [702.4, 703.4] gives 0.01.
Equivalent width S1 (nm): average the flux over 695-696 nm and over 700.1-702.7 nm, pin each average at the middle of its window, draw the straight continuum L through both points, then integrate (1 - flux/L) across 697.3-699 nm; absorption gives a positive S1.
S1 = -0.148 nm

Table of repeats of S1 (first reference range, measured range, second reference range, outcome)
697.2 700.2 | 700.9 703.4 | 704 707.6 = 0.14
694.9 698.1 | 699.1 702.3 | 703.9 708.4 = 0.19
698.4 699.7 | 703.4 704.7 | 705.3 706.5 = -0.03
